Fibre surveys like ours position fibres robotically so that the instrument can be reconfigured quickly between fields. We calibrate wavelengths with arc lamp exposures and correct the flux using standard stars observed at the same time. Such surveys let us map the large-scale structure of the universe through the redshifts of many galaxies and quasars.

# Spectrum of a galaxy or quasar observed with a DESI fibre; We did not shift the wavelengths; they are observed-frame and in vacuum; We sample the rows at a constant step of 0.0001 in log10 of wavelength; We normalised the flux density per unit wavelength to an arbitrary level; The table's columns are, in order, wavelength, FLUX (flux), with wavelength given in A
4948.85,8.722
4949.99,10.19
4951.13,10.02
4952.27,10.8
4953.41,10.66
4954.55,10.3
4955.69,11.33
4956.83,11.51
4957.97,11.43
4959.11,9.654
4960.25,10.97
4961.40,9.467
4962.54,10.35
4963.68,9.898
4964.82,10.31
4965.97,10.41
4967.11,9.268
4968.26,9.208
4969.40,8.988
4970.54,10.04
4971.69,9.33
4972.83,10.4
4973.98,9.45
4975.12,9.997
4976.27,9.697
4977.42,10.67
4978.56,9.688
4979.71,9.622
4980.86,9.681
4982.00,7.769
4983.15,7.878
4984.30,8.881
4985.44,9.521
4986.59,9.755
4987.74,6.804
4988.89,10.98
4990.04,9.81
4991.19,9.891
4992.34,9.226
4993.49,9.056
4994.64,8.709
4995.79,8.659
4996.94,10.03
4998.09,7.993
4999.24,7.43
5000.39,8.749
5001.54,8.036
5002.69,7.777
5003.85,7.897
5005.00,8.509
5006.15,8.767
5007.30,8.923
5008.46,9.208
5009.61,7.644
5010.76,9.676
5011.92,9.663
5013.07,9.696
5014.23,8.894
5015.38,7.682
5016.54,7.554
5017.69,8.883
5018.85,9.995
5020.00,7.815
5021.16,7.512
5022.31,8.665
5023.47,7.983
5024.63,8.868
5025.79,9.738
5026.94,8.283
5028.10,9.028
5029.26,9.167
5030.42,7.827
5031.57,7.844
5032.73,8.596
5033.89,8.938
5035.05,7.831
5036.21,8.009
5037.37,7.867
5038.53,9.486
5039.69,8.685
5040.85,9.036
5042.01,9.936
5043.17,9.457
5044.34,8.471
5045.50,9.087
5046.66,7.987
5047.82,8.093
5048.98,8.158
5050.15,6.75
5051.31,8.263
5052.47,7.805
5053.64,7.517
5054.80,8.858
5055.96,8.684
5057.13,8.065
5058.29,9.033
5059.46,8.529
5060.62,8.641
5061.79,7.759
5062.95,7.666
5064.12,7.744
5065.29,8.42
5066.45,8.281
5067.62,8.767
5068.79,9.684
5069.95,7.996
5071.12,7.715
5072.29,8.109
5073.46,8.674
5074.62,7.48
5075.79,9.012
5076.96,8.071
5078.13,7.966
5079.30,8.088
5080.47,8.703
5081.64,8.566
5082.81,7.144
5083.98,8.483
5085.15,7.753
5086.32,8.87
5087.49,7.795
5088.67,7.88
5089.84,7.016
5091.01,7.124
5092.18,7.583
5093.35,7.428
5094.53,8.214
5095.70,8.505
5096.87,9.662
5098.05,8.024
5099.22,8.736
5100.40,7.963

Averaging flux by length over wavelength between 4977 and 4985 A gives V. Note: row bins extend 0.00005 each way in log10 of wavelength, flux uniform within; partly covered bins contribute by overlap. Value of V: 9.16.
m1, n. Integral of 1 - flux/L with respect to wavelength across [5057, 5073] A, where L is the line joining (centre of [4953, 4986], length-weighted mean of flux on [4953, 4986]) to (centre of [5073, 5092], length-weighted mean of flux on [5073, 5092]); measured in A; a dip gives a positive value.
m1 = 0.0 A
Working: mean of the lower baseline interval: 9.87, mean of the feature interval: 8.32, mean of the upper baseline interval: 8.03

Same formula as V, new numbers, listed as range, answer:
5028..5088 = 8.35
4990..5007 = 8.67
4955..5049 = 9.07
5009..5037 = 8.57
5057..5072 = 8.33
